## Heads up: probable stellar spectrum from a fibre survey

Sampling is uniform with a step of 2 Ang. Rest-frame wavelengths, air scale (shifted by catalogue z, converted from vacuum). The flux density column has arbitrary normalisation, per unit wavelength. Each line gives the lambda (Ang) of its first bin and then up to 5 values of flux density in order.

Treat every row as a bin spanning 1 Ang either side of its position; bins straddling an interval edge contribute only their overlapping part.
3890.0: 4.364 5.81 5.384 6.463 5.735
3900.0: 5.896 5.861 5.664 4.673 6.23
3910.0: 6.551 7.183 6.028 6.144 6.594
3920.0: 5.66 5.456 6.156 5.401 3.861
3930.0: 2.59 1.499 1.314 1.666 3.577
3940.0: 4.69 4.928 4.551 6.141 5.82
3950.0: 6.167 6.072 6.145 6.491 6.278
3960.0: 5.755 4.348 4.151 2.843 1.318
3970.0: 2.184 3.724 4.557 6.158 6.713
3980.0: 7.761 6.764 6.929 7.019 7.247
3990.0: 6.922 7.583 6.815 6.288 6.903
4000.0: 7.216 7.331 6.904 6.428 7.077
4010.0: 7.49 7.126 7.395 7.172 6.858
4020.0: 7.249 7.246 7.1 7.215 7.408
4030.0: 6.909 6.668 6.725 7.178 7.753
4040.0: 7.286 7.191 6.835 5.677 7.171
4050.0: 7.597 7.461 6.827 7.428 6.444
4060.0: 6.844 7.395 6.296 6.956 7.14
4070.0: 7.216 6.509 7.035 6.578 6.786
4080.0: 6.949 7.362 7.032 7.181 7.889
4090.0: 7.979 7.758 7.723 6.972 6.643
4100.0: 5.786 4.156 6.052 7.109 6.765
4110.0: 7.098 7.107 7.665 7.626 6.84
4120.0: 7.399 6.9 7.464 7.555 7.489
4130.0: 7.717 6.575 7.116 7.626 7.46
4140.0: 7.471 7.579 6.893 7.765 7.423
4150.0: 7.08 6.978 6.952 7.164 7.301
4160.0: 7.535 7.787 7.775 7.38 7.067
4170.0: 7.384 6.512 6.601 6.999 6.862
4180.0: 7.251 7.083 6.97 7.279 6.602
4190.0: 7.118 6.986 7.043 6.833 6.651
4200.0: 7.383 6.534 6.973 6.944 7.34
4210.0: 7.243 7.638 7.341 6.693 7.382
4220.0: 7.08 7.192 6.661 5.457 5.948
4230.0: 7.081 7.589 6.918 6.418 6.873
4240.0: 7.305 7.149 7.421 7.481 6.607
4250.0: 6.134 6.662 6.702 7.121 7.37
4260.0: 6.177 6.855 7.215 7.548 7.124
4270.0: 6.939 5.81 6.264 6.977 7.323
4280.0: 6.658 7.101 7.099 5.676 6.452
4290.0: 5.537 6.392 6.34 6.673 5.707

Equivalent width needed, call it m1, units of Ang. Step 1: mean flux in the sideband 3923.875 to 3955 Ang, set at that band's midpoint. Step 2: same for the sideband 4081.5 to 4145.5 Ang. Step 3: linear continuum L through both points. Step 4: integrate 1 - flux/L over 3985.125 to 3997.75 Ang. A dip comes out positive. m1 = -4.35 Ang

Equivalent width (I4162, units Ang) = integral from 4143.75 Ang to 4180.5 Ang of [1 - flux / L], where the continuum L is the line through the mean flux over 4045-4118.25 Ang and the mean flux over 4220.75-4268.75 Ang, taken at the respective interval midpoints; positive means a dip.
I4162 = -1.53 Ang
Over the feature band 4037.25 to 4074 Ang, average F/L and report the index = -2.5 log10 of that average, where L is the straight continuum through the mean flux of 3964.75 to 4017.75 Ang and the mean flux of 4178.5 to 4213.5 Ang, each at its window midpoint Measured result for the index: -0.083 mag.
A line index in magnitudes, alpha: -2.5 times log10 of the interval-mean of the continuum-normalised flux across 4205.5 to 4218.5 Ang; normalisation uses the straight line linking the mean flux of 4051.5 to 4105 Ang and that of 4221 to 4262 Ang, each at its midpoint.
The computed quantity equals -0.06 mag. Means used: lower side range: 6.9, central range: 7.23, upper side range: 6.81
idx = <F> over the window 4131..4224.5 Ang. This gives 7.14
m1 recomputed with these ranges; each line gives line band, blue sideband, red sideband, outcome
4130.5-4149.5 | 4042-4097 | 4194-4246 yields -0.8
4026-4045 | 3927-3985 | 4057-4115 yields -3.4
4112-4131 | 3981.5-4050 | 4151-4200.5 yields -0.8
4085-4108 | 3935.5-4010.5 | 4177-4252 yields -1.8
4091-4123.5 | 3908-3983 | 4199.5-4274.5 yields -4.4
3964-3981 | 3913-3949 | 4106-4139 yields 2.6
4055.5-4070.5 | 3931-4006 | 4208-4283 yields -2.6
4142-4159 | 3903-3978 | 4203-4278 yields -2.5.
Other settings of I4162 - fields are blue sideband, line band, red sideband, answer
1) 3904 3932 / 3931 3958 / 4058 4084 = 5.2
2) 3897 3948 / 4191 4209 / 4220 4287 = -1.2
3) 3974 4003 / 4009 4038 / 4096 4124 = -1.3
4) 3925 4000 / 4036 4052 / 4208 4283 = -4.1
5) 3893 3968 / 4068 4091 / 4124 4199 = -2.5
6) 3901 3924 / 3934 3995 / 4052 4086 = 9.9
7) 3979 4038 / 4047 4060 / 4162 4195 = -0.1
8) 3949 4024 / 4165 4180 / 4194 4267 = -0.5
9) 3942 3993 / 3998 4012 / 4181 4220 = -3.0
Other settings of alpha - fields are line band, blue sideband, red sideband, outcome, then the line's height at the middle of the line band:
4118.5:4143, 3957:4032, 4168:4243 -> -0.10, 6.72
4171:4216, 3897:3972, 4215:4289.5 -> -0.09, 6.46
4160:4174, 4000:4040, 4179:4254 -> -0.04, 6.99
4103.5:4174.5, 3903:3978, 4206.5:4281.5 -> -0.17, 6.2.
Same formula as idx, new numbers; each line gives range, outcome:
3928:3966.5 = 4.48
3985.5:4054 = 7.07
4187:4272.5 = 6.93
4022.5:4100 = 7.07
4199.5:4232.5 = 6.95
